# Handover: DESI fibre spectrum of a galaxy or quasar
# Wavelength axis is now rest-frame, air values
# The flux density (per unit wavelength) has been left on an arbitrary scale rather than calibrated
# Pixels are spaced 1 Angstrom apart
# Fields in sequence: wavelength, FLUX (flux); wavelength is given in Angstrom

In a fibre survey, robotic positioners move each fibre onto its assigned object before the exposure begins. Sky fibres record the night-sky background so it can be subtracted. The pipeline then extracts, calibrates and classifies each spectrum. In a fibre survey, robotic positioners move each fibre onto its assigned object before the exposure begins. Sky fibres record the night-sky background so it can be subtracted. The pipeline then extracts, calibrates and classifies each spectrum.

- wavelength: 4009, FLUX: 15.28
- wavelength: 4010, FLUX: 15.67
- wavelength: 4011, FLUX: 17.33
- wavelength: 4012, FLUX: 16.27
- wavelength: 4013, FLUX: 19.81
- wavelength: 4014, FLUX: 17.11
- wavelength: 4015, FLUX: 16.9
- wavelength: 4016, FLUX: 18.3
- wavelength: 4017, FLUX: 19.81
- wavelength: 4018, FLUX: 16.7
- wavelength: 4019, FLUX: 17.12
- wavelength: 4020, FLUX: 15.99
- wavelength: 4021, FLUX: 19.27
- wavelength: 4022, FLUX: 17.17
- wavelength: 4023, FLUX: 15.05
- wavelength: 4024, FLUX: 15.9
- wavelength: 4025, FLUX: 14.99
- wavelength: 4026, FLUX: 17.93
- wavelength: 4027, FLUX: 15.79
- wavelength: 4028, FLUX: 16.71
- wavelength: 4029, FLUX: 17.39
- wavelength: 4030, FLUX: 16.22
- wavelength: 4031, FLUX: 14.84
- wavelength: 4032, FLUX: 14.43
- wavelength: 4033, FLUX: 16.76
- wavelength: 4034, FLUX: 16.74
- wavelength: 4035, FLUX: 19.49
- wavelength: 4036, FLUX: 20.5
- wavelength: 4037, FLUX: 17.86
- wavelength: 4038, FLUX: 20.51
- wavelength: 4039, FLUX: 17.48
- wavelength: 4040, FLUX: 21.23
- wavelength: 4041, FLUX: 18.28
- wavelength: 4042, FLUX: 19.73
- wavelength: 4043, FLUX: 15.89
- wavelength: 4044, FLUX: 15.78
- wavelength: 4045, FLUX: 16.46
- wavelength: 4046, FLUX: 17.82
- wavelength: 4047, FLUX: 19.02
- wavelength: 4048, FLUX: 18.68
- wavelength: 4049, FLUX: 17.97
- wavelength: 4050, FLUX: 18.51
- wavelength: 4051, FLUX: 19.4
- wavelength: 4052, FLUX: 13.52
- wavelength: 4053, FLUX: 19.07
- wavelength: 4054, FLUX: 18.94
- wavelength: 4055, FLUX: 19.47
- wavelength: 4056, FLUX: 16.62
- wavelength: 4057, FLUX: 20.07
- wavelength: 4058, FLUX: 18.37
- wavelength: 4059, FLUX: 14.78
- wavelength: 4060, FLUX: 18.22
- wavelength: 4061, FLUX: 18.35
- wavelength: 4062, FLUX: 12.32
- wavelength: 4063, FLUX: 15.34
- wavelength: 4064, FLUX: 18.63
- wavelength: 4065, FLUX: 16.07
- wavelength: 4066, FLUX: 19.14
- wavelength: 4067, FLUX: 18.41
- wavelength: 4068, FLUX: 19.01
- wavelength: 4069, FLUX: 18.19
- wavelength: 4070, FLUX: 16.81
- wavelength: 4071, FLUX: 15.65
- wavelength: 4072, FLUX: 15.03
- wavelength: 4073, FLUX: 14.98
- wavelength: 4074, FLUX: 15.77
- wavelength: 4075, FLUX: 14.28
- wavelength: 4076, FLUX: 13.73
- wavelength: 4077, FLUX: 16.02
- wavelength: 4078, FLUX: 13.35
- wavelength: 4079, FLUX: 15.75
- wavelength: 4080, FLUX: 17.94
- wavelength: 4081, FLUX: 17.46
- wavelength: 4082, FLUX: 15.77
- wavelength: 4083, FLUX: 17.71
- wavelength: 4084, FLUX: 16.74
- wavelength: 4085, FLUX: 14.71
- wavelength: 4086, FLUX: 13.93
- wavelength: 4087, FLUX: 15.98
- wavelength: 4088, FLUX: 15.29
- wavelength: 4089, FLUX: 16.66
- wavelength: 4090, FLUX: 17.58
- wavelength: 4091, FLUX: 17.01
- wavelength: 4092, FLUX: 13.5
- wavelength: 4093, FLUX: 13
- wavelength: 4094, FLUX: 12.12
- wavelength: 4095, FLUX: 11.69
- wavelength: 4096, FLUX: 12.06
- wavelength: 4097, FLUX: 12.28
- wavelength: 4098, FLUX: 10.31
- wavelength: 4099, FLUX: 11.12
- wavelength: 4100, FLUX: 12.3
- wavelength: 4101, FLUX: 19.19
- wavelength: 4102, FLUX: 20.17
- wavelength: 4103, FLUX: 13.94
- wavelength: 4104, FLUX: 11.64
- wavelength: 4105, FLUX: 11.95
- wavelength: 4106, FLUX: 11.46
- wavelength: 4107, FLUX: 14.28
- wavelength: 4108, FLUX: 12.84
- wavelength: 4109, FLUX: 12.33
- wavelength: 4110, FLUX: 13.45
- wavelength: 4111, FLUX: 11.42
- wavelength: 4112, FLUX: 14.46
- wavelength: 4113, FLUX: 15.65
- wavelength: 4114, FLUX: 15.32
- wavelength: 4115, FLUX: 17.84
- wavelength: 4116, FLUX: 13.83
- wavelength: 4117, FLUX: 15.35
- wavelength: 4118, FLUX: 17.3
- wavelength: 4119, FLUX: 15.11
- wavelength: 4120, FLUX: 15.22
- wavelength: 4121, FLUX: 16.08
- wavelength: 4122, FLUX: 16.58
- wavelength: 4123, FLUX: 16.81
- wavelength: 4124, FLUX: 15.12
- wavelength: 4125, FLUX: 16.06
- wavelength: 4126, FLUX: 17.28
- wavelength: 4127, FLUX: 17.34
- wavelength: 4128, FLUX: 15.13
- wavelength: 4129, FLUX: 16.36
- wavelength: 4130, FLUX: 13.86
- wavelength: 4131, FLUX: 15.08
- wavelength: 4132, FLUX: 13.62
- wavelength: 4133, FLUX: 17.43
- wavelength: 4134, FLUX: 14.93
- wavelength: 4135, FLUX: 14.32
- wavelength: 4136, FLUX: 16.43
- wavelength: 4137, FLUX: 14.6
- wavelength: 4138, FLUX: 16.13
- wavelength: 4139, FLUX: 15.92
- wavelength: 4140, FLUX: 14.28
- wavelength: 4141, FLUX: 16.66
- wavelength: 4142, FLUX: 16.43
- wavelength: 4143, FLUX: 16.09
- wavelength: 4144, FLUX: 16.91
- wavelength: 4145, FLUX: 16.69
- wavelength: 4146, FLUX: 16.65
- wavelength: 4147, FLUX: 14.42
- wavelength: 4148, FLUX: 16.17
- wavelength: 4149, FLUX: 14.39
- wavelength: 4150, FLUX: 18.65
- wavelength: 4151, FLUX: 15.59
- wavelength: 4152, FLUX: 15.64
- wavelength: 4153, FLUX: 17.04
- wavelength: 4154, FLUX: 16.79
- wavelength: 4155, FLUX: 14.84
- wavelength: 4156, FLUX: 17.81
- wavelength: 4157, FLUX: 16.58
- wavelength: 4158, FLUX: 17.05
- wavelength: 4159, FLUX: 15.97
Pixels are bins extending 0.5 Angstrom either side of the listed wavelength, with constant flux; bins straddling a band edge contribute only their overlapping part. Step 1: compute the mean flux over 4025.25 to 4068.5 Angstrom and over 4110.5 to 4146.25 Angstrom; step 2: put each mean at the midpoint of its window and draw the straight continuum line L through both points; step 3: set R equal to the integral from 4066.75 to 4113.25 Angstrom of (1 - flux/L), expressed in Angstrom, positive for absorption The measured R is 5.2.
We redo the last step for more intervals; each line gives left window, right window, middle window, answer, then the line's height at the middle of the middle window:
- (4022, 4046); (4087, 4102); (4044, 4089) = -3.5 Angstrom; 15.6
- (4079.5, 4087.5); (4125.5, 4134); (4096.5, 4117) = 2.8 Angstrom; 16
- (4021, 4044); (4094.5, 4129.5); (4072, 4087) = 0.1 Angstrom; 15.7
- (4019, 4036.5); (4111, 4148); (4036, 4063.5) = -2.1 Angstrom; 16.6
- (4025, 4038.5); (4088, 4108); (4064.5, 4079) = -0.9 Angstrom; 15.2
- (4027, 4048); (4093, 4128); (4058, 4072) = -0.5 Angstrom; 16.4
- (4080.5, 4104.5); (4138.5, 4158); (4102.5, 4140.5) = 1.4 Angstrom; 15.5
